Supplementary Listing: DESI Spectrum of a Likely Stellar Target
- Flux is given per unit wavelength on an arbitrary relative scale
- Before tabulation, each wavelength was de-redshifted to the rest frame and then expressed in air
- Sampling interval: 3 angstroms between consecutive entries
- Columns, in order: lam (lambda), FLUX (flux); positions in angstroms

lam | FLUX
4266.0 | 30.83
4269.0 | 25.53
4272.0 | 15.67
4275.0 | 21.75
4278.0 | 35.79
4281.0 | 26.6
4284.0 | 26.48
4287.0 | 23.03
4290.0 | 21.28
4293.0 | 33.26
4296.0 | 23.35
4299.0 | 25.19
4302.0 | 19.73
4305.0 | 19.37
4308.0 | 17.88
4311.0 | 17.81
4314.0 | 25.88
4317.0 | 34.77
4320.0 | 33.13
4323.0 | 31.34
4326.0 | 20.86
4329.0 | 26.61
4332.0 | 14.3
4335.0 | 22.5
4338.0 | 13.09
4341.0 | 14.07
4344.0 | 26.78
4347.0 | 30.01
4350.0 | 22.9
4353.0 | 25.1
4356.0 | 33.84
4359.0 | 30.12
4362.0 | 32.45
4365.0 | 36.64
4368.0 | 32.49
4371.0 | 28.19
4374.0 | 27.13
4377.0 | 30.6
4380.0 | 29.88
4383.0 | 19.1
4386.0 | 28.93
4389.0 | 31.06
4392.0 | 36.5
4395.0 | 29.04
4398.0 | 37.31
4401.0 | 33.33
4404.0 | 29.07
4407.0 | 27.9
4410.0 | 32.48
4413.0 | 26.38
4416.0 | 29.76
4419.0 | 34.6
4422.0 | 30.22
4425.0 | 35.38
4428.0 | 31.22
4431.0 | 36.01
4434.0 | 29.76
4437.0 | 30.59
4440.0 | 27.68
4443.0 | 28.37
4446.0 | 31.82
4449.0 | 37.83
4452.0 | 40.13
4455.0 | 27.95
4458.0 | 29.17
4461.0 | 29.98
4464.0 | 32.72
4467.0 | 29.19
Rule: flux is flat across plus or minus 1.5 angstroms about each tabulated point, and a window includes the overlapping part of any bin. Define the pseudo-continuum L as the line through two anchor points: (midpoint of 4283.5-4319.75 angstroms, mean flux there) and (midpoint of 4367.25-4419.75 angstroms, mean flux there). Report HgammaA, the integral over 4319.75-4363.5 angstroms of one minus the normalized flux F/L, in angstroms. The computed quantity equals 3.1 angstroms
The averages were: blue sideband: 24.2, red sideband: 30.1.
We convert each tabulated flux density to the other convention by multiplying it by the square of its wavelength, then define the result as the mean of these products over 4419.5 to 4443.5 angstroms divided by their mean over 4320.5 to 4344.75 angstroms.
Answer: 1.5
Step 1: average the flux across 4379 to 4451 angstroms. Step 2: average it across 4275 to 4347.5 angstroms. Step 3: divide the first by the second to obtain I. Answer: 1.3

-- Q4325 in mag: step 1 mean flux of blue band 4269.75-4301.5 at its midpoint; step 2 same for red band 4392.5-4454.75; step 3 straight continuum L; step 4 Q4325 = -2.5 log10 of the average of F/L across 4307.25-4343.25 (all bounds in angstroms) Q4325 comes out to 0.18 mag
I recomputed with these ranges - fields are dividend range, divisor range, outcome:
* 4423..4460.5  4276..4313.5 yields 1.33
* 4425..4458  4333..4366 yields 1.25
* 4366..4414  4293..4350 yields 1.28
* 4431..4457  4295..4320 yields 1.35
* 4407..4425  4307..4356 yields 1.29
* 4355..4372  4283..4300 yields 1.27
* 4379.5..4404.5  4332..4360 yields 1.29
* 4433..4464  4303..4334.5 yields 1.31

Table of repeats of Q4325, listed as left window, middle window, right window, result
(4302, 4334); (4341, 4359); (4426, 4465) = -0.034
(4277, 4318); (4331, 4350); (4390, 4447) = 0.307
